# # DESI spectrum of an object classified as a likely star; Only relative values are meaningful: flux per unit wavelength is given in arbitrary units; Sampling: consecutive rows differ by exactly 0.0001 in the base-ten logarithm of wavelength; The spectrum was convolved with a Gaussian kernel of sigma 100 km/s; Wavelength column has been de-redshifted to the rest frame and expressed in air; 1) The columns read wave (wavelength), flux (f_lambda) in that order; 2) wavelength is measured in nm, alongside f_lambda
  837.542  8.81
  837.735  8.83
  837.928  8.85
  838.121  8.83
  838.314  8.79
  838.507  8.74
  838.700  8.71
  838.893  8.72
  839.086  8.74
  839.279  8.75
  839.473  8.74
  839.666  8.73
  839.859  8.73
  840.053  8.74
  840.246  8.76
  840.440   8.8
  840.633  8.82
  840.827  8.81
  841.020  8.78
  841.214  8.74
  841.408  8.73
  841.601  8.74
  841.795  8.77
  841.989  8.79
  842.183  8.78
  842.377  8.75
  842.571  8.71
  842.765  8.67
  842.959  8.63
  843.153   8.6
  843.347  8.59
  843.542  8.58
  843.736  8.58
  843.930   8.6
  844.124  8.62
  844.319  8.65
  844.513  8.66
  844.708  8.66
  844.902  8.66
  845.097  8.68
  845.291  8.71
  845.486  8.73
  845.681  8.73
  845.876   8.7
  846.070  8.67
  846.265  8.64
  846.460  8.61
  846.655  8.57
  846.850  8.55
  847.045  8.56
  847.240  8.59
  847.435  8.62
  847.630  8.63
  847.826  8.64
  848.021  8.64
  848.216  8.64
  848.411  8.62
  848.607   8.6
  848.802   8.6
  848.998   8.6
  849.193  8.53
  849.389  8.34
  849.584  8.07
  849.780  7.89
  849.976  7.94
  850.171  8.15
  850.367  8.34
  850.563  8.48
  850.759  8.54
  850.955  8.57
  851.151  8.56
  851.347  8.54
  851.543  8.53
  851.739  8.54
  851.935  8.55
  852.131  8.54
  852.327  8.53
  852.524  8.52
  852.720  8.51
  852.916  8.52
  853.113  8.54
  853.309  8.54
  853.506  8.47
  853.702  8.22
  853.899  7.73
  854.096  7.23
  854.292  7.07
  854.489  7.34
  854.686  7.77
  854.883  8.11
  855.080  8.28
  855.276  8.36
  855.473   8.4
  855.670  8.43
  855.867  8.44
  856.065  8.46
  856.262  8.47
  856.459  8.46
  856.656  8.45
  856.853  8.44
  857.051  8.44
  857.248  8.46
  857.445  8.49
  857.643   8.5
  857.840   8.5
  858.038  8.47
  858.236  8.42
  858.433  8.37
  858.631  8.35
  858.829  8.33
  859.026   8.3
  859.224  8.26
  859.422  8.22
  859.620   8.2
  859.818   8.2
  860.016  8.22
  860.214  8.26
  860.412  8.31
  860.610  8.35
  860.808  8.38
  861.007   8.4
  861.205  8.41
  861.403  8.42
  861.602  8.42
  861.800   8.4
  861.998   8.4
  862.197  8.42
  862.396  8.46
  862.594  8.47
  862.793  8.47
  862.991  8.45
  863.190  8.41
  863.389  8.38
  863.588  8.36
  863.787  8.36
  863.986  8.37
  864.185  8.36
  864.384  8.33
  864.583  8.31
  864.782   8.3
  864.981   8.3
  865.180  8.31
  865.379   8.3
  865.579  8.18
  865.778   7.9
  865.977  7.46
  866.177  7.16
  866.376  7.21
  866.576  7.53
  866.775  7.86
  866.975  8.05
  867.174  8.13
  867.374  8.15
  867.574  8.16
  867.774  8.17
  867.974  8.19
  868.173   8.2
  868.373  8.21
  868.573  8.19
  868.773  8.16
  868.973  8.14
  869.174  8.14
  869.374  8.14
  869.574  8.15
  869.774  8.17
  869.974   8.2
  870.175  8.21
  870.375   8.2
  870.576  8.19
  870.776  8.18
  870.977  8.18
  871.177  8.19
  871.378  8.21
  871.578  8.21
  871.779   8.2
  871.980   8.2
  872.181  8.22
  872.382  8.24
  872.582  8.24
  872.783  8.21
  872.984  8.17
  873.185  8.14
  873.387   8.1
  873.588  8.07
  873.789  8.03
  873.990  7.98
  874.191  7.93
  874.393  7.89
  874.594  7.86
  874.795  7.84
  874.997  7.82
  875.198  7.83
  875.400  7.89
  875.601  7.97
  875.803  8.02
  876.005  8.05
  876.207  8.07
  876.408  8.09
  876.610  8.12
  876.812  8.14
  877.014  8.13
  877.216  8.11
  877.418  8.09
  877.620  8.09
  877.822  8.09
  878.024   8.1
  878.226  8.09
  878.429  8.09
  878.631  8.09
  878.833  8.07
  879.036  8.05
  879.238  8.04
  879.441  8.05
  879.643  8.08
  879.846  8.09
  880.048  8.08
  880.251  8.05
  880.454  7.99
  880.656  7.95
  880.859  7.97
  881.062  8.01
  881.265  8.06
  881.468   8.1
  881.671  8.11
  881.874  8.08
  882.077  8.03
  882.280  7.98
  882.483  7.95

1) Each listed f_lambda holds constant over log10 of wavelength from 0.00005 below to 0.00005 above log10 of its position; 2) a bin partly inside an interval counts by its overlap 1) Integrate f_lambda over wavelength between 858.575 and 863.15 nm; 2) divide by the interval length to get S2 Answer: 8.35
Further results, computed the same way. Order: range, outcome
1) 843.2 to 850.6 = 8.54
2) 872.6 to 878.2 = 8.03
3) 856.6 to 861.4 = 8.36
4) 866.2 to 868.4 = 7.95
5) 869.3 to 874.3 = 8.16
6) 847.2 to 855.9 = 8.34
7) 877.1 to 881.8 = 8.06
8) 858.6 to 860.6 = 8.27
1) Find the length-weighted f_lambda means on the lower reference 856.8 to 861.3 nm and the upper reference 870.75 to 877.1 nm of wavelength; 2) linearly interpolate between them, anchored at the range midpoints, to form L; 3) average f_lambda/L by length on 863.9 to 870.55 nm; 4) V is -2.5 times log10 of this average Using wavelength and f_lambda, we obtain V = 0.02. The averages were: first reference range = 8.36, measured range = 8.09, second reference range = 8.07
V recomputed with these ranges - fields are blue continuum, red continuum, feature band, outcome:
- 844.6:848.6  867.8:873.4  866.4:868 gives 0.036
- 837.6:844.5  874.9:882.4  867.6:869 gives 0.006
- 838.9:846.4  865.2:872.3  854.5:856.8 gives 0.012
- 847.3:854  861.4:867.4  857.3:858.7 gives -0.018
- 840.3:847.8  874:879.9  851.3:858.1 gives 0.020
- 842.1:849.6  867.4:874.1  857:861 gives 0.004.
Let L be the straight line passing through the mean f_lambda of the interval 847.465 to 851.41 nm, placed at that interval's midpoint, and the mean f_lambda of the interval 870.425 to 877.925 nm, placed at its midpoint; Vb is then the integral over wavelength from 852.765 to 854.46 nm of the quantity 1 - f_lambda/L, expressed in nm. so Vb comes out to 0.073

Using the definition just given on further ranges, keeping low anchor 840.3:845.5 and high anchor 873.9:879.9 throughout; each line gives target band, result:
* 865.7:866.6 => 0.09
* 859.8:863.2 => -0.02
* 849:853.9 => 0.07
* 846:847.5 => 0.00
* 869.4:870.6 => 0.00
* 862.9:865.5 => -0.02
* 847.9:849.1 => 0.00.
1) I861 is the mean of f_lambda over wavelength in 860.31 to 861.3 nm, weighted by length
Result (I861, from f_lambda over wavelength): 8.37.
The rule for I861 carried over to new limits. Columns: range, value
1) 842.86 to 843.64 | 8.6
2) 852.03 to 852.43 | 8.53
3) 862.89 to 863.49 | 8.41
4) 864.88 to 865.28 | 8.32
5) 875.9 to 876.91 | 8.09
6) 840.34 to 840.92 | 8.8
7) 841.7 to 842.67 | 8.76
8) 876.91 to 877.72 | 8.1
